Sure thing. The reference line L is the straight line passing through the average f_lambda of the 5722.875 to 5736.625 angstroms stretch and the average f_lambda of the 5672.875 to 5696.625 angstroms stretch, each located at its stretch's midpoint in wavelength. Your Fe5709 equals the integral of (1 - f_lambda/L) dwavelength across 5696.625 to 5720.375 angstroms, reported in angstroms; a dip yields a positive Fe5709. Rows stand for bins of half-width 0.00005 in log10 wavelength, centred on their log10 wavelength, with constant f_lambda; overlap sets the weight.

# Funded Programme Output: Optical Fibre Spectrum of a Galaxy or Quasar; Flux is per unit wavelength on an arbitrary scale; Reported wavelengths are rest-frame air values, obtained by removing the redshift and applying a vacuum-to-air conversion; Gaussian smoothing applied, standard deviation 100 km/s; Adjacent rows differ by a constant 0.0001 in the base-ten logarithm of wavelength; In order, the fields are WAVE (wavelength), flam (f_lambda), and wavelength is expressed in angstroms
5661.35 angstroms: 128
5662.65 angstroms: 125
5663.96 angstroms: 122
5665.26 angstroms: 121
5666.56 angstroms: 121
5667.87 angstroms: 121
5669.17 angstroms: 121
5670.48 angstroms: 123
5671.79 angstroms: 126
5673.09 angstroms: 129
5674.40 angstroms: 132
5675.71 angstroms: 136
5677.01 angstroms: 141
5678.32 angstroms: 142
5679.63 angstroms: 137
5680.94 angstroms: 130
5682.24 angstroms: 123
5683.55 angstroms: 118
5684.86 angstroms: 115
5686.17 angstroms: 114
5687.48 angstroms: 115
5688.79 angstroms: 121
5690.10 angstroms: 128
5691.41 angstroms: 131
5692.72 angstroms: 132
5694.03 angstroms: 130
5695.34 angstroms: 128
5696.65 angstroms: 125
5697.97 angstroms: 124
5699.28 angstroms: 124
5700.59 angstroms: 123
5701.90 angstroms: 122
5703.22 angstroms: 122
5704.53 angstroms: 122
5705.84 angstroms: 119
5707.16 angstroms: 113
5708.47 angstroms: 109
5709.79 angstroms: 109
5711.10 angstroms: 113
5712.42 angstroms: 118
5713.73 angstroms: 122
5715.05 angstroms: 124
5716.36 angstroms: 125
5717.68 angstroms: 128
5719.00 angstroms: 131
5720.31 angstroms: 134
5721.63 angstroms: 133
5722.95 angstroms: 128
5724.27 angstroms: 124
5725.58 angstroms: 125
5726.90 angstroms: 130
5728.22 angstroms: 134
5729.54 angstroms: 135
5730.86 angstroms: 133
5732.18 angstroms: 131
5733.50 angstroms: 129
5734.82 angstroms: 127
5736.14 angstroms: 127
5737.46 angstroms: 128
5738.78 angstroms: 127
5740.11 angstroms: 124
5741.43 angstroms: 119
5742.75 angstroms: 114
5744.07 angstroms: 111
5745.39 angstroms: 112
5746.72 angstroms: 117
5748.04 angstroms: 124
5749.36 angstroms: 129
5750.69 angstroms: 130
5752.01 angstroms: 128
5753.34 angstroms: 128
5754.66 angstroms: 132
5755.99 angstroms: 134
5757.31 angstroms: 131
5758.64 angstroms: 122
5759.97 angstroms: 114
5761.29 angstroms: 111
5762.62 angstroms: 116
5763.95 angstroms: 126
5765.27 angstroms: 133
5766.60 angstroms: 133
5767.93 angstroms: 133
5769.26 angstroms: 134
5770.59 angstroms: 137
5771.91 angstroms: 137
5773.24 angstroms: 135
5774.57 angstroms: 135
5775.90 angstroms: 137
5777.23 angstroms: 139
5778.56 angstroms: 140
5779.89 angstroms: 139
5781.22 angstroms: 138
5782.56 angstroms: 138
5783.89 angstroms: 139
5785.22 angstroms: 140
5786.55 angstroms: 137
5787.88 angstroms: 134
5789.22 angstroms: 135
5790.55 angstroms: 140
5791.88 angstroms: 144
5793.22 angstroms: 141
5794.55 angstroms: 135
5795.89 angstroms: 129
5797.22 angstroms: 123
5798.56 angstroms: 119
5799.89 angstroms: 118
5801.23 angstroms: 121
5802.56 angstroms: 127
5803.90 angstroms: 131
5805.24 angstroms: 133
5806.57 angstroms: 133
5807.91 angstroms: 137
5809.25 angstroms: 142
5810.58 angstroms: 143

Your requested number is 1.4 angstroms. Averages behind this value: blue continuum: 128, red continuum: 129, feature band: 121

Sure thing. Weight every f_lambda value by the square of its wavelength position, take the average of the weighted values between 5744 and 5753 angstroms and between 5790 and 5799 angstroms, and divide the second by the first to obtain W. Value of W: 1.11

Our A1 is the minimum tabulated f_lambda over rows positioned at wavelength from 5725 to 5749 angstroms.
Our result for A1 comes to 111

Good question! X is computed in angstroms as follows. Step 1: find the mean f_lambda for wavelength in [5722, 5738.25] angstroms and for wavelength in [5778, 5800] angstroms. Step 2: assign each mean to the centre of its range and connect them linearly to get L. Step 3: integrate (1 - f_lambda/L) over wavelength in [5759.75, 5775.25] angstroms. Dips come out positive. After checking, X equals 0.5 angstroms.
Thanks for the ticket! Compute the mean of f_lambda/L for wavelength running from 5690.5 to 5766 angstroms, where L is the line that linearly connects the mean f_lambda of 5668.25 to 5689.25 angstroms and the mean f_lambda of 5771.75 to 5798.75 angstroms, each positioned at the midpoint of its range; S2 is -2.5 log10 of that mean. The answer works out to 0.055 mag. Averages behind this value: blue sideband 126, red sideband 136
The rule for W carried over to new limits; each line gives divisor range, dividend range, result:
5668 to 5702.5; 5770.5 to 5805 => 1.10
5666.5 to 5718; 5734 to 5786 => 1.06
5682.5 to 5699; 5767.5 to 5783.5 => 1.14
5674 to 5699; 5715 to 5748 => 1.00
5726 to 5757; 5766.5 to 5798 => 1.10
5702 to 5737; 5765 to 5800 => 1.11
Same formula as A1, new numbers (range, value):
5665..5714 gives 109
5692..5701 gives 123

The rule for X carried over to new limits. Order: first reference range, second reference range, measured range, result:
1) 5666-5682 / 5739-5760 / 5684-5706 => 0.8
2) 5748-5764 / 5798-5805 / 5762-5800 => -3.0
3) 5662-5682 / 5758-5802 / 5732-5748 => 1.1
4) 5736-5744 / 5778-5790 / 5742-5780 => 0.5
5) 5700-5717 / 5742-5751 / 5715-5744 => -2.1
